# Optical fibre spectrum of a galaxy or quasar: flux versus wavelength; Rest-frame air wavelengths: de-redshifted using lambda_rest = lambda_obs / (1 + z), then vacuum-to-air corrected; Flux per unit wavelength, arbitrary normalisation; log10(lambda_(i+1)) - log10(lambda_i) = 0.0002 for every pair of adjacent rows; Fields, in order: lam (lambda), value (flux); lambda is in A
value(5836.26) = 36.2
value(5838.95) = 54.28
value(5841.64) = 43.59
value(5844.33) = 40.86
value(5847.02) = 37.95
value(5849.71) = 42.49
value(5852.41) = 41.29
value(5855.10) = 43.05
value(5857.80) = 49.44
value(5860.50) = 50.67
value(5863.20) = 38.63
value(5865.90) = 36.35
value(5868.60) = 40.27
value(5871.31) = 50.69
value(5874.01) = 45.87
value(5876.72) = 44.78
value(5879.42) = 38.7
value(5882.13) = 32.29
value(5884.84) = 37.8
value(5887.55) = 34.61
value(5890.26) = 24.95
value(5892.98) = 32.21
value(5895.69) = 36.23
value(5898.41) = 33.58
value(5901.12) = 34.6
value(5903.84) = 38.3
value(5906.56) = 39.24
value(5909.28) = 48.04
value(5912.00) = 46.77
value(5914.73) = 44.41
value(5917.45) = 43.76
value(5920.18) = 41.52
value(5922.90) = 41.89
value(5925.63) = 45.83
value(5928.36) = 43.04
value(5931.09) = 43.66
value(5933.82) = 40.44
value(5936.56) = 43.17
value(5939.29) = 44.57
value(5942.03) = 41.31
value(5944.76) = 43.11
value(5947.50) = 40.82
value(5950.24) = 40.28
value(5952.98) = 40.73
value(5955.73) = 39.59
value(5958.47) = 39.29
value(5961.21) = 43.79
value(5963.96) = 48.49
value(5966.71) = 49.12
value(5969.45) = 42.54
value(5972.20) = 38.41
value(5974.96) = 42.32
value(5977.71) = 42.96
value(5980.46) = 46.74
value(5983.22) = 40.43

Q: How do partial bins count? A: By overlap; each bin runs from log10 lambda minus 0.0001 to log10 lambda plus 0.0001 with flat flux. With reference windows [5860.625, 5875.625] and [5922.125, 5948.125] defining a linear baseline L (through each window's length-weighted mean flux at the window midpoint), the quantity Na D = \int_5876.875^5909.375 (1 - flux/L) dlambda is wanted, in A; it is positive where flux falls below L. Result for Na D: 5.5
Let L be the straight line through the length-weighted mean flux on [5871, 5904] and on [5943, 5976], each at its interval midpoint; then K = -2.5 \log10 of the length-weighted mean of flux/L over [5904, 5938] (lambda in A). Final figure -0.10 mag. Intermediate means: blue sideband 36.8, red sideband 42.4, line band 43.3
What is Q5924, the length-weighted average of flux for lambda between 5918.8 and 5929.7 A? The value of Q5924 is 43.1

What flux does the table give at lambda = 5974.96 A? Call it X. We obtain 42.32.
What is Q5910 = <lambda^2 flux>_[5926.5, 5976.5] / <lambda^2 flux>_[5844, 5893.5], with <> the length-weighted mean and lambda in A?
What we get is 1.09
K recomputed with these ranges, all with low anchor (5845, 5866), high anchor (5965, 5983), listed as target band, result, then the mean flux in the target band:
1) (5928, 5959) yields 0.04 mag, 41.7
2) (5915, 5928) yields 0.00 mag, 43.3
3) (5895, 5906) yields 0.20 mag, 35.9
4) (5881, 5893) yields 0.31 mag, 32.4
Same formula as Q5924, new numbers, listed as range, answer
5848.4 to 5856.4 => 42.3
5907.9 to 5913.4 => 47.3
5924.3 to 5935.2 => 43.2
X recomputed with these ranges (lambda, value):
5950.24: 40.28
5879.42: 38.7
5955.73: 39.59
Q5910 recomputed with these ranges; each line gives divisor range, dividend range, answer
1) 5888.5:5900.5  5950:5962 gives 1.30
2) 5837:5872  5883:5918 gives 0.88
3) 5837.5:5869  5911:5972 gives 1.02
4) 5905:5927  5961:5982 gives 1.03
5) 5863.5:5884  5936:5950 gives 1.06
